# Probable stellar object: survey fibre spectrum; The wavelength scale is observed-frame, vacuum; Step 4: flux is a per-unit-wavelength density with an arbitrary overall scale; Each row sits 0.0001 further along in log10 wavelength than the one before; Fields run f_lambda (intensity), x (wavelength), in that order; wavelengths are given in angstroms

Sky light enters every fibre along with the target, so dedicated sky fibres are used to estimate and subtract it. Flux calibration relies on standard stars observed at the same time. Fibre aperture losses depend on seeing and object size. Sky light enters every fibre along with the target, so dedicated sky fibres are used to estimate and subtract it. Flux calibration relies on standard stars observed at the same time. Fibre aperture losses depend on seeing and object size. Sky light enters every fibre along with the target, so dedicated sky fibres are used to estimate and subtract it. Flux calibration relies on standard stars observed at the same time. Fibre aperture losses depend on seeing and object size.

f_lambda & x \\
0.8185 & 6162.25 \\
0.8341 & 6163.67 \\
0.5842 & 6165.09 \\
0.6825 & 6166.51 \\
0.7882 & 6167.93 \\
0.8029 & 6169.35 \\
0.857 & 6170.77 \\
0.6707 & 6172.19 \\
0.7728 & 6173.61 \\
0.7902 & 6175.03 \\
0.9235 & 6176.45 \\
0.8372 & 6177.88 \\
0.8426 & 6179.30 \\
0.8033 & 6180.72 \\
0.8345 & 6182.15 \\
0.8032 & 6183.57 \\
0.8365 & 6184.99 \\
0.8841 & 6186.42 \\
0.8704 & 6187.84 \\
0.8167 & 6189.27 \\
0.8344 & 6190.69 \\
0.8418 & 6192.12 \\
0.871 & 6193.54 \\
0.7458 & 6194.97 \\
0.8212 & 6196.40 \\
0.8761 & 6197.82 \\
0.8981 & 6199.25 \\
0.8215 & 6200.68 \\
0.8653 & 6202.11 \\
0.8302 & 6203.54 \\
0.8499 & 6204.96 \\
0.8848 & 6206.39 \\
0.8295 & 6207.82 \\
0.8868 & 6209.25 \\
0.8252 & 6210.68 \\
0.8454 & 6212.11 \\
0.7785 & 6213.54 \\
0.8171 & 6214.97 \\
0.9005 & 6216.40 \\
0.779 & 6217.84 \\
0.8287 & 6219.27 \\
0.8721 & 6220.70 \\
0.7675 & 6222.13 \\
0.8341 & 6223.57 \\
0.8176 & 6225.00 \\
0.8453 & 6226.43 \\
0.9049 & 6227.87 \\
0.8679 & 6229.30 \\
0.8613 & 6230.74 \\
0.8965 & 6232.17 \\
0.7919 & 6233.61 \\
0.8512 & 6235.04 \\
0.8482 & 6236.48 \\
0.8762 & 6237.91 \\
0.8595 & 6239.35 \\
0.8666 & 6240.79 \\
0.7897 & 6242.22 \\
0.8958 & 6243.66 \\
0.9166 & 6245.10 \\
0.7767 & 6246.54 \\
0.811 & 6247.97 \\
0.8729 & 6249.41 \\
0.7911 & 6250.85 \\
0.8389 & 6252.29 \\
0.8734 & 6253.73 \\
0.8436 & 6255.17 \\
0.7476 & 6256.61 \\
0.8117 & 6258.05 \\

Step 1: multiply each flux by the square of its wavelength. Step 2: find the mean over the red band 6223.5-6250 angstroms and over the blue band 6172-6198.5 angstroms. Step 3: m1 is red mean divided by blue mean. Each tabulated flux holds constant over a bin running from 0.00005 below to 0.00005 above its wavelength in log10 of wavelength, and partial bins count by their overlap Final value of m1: 1.05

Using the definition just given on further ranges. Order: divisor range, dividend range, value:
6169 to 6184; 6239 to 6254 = 1.06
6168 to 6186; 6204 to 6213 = 1.06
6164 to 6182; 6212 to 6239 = 1.09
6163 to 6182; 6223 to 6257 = 1.10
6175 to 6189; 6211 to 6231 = 1.00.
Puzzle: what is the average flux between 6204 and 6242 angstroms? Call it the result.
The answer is 0.845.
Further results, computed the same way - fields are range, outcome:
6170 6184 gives 0.814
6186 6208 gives 0.846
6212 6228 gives 0.829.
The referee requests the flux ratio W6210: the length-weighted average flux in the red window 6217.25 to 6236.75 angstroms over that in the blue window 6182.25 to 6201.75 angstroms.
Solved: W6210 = 1.00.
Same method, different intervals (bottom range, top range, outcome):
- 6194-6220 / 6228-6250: 1.02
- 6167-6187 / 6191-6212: 1.04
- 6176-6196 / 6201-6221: 1.00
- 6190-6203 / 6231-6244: 1.01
